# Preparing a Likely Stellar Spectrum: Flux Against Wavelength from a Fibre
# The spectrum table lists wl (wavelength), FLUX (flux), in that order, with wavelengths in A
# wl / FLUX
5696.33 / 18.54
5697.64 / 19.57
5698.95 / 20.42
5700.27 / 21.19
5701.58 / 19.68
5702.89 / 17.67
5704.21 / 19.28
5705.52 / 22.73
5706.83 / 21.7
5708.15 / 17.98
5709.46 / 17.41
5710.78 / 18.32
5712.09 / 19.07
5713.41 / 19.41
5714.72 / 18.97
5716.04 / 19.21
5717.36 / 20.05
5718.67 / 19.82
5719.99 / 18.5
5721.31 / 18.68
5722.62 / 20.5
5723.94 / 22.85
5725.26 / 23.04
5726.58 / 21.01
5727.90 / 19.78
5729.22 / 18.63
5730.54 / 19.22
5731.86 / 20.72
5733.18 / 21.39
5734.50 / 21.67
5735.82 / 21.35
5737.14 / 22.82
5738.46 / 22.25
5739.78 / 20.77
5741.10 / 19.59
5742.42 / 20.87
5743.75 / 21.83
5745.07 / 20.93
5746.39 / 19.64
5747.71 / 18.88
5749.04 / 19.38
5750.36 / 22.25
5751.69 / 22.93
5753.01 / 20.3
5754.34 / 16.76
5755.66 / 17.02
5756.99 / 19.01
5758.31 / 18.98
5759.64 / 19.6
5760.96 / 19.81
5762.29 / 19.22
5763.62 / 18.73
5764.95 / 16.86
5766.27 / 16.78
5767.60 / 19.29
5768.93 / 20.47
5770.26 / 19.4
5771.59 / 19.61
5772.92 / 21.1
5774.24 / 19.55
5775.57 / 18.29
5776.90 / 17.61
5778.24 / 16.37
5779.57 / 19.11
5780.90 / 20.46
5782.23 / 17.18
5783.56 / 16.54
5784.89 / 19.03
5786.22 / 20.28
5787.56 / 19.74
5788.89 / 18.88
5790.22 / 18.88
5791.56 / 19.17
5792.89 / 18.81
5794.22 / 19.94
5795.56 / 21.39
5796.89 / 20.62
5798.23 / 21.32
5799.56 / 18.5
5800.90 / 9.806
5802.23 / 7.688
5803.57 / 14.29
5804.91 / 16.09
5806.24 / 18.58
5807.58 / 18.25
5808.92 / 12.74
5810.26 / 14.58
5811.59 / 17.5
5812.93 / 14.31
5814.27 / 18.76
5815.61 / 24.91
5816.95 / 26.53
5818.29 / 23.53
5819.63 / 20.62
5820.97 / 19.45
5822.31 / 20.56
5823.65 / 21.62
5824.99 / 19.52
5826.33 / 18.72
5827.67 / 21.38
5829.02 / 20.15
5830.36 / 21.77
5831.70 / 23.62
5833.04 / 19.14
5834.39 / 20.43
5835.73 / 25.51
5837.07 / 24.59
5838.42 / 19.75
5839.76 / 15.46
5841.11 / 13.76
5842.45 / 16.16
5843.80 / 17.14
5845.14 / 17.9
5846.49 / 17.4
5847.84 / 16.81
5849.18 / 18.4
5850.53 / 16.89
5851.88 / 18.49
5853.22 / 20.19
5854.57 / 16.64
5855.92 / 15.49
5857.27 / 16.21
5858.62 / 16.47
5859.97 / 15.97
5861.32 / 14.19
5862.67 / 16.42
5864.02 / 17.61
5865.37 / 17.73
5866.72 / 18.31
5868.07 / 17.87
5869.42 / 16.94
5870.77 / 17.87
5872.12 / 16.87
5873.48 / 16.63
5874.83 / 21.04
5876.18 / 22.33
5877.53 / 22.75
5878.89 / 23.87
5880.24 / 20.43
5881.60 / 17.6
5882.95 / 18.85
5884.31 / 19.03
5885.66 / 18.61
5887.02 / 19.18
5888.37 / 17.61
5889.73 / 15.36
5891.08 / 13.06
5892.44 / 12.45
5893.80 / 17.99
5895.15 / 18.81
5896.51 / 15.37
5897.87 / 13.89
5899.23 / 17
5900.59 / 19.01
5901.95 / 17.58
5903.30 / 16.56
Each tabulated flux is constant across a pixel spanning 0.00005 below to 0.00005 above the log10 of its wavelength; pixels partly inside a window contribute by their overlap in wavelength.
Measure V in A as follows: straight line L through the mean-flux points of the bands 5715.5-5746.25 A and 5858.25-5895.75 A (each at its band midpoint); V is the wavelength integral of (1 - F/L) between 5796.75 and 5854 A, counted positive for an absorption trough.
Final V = 0.7 A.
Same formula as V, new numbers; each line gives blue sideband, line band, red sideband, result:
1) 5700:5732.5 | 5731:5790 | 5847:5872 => -1.9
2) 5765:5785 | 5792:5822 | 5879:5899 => 0.2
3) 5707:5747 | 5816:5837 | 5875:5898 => -2.9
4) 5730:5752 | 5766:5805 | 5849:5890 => 3.4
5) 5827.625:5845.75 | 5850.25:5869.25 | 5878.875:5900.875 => 1.7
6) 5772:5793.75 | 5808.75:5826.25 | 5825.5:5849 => -0.5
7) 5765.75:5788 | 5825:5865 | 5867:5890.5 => 1.2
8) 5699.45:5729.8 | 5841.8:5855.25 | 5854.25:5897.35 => 0.3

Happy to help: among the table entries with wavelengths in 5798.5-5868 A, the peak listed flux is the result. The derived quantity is 26.53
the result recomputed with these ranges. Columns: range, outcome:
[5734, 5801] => 22.93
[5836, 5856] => 24.59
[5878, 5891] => 23.87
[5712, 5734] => 23.04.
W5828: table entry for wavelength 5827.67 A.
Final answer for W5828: 21.38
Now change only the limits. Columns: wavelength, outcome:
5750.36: 22.25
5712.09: 19.07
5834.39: 20.43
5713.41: 19.41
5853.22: 20.19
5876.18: 22.33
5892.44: 12.45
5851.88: 18.49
